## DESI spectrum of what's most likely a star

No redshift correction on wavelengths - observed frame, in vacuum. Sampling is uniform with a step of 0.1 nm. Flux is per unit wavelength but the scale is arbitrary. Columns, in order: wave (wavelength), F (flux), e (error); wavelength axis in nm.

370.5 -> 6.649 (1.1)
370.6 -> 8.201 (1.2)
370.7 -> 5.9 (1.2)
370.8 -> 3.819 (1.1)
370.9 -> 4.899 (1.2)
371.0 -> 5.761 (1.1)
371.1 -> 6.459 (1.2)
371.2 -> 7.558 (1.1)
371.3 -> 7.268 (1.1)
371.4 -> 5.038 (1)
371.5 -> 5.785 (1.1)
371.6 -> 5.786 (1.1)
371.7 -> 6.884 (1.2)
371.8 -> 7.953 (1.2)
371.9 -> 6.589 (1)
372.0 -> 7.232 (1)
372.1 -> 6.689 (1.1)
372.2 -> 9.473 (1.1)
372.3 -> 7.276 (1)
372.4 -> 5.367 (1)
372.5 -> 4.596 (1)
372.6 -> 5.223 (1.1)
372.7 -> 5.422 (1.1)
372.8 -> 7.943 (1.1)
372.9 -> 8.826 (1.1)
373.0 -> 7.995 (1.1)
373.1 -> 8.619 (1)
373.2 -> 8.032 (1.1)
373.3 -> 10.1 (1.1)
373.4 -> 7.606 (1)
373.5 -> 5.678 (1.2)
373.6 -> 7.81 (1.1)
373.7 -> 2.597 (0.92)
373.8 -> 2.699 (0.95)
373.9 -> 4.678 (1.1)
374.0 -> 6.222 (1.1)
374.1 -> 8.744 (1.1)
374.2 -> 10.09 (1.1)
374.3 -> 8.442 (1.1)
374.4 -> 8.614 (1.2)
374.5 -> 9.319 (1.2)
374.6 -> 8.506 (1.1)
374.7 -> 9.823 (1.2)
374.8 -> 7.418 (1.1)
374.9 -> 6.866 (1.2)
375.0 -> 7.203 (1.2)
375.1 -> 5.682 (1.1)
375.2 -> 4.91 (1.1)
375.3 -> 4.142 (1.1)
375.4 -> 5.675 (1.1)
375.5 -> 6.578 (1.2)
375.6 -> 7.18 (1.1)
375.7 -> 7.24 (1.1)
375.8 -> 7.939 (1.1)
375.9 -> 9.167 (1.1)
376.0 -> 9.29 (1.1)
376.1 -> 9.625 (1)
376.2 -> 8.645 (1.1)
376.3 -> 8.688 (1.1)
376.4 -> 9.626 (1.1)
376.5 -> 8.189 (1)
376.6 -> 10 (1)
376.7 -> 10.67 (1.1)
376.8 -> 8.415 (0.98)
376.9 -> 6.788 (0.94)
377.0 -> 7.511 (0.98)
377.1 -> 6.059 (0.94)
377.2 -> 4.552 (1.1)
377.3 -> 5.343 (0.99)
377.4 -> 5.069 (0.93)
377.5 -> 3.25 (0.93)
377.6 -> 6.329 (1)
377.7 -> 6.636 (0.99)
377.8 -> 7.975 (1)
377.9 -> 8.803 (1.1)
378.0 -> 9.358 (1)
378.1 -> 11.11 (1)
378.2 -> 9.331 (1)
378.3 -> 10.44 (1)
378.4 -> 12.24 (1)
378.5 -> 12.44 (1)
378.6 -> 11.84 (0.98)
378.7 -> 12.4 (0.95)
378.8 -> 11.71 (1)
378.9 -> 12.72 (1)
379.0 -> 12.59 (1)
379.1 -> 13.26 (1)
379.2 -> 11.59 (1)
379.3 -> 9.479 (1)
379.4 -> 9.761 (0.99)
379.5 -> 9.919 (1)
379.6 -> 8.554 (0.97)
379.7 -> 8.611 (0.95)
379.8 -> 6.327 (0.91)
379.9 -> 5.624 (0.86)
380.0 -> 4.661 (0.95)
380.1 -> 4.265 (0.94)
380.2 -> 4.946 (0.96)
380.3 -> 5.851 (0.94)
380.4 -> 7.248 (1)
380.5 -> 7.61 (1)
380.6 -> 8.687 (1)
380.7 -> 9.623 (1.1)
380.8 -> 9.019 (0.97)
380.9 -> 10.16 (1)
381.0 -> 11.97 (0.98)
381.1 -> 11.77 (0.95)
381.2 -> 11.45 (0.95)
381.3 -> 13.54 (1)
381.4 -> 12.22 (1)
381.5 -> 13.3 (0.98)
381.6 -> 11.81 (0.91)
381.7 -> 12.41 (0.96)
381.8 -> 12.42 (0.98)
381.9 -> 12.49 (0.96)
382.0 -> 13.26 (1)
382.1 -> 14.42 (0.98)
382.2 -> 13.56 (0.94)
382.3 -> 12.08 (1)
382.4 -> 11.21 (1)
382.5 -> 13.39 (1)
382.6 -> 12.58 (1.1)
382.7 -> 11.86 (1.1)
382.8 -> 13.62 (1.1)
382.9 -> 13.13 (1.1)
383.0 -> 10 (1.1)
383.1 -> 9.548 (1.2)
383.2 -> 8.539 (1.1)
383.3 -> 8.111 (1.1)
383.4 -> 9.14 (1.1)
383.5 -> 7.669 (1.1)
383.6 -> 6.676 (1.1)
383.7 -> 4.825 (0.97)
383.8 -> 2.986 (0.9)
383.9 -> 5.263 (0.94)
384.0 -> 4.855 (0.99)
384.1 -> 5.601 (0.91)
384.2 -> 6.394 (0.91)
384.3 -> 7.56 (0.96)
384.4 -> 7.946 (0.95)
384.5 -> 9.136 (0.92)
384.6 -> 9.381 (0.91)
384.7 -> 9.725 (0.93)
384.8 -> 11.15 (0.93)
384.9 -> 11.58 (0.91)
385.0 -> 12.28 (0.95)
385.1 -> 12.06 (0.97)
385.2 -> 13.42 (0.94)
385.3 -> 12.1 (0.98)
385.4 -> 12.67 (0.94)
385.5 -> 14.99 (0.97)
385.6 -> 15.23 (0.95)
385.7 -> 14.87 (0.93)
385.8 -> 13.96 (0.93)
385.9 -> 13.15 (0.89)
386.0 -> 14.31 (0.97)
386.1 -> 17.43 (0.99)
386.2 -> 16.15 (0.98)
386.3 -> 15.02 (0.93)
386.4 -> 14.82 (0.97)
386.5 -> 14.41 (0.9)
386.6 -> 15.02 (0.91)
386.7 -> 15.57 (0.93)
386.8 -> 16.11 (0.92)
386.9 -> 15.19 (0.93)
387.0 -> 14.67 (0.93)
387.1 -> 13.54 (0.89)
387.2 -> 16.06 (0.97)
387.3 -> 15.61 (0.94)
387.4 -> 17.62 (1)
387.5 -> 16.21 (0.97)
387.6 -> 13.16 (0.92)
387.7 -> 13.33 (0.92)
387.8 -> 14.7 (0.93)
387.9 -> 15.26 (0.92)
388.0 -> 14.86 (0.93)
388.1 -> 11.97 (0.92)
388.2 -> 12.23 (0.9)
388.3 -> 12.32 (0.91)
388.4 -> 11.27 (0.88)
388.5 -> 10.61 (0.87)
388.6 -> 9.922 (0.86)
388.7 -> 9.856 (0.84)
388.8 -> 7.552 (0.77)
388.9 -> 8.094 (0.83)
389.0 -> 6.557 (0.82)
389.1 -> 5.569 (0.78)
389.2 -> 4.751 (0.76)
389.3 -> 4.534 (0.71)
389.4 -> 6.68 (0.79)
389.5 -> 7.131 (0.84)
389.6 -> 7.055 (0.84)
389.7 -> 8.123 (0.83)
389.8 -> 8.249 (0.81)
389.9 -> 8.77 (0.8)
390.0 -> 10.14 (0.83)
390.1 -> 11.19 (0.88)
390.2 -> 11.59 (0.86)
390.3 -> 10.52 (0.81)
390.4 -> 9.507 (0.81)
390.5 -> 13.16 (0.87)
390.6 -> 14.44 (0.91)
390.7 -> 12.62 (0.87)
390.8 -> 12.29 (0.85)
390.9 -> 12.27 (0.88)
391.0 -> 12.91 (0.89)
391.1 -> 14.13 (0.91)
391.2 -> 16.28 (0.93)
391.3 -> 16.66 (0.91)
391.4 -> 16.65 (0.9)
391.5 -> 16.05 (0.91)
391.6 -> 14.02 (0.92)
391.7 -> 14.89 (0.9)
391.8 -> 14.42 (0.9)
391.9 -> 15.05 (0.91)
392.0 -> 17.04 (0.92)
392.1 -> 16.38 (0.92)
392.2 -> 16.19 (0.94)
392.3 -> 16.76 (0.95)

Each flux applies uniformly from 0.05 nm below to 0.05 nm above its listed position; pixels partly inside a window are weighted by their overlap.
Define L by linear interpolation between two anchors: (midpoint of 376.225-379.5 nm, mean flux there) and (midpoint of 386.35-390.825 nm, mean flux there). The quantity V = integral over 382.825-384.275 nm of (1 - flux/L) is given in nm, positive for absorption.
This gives 0.42 nm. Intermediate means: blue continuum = 9.2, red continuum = 11.6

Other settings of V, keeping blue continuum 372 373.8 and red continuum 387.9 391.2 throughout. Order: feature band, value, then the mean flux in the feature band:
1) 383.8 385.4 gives 0.02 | 9.14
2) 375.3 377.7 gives 0.07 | 7.38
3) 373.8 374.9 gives -0.10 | 7.88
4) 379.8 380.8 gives 0.21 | 6.62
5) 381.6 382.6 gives -0.46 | 12.7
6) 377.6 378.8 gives -0.33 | 10.1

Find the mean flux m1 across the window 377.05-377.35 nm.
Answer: 5.32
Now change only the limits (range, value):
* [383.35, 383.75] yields 7.08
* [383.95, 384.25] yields 5.62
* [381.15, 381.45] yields 12.4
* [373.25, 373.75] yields 6.76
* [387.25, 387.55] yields 16.5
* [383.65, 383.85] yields 3.91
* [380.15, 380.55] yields 6.41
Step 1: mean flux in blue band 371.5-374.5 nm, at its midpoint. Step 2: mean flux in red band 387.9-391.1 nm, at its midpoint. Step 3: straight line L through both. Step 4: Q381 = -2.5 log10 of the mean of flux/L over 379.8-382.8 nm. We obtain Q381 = -0.21 mag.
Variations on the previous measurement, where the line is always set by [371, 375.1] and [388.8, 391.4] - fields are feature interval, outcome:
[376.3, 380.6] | -0.06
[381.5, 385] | -0.12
